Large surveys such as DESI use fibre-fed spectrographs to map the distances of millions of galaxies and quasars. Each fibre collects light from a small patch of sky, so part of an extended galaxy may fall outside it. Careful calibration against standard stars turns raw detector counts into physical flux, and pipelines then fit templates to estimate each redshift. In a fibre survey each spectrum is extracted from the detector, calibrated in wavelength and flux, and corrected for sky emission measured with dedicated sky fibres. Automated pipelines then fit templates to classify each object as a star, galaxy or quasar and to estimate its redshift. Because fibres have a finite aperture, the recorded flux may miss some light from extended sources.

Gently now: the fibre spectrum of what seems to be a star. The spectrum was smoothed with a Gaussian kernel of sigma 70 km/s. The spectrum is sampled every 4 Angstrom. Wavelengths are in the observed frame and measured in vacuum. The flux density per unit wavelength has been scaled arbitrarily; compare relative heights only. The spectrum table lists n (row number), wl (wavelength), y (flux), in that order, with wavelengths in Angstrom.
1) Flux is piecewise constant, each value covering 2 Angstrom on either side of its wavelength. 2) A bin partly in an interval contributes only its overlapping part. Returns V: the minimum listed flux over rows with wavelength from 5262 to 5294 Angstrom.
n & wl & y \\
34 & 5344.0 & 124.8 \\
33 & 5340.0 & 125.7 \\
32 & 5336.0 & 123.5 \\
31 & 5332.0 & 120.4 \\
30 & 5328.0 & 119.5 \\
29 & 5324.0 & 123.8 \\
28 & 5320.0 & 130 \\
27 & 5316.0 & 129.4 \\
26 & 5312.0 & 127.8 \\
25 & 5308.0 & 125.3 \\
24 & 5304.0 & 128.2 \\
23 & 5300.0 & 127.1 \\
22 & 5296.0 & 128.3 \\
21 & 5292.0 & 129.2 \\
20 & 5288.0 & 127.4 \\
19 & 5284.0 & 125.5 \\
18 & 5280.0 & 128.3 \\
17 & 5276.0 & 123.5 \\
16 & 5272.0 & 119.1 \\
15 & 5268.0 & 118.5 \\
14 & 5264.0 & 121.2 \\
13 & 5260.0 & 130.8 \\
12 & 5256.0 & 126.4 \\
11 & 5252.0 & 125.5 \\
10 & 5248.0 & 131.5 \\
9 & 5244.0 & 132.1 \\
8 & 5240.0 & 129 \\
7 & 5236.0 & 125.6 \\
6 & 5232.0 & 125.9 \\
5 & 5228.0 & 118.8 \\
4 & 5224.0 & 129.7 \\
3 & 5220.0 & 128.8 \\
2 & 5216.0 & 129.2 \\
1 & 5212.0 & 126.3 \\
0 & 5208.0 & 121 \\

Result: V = 118.5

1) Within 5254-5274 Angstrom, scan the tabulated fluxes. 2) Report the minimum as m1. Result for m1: 118.5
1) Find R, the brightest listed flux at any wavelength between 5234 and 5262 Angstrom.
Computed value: 132.1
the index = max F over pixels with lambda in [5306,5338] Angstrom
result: 130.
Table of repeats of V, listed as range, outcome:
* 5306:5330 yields 119.5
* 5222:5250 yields 118.8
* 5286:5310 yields 125.3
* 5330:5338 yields 120.4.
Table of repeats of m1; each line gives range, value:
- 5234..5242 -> 125.6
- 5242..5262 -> 125.5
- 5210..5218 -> 126.3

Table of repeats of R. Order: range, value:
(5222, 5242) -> 129.7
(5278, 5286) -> 128.3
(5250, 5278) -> 130.8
